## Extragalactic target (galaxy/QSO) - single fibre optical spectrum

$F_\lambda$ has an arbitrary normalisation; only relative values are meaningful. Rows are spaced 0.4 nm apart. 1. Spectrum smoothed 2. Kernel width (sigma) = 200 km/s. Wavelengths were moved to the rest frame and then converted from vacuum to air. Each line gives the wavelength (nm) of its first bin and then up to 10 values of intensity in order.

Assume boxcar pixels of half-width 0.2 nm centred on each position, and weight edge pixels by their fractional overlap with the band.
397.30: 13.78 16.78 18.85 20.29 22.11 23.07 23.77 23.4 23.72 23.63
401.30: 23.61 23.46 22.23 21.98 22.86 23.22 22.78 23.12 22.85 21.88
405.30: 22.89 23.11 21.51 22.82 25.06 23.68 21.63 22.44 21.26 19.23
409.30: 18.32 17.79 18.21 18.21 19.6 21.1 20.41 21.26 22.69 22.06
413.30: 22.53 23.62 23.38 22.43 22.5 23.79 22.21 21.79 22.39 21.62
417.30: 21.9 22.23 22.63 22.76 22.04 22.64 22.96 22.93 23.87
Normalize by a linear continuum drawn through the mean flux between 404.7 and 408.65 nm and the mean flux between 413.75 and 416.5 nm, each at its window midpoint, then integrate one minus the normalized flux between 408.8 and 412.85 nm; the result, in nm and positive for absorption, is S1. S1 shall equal 0.52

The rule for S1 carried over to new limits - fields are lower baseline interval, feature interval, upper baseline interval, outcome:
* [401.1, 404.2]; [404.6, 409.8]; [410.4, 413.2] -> 0.04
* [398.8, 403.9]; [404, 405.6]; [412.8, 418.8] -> 0.02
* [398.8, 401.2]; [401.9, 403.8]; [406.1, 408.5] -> 0.04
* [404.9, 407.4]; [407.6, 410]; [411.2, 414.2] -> 0.29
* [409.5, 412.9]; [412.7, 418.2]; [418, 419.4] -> -0.28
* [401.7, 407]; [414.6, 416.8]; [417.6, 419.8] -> 0.01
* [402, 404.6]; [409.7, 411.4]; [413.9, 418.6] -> 0.27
